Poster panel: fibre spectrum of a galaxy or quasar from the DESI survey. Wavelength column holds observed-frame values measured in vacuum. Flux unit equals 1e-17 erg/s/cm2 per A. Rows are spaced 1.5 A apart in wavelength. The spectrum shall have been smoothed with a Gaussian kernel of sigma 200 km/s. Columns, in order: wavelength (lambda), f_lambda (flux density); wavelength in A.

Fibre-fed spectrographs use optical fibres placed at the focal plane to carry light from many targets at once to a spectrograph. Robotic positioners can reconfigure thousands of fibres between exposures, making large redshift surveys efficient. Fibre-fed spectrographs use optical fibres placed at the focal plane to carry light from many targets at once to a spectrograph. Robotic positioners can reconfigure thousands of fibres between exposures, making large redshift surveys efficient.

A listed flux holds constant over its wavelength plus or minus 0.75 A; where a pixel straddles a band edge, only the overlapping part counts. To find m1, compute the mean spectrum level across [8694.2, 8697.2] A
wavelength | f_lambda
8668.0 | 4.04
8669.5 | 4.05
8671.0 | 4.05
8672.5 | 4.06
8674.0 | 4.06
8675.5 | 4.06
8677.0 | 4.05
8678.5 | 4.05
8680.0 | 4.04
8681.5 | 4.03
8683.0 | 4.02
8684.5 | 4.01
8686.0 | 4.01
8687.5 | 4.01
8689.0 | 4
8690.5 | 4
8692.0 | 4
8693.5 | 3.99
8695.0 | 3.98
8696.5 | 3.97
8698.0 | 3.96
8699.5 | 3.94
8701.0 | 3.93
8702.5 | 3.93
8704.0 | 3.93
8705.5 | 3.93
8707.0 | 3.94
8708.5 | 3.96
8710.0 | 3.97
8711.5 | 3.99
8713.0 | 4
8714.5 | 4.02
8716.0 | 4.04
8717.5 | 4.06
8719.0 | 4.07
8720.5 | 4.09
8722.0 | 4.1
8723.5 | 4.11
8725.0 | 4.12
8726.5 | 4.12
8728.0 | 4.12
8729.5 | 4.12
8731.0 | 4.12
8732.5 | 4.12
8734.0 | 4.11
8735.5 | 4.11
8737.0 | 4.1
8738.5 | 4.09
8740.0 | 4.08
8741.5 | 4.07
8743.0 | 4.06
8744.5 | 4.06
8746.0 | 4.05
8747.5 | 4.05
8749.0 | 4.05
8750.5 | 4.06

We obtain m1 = 3.98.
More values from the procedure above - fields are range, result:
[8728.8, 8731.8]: 4.12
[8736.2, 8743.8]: 4.08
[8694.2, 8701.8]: 3.96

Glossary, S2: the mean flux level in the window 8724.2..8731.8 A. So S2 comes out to 4.12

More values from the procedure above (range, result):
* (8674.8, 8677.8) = 4.05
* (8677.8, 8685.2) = 4.03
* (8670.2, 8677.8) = 4.06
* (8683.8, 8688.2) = 4.01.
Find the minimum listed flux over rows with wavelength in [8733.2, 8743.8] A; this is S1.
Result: 4.06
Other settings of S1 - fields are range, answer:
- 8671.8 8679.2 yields 4.05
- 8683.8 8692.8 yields 4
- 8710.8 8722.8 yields 3.99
